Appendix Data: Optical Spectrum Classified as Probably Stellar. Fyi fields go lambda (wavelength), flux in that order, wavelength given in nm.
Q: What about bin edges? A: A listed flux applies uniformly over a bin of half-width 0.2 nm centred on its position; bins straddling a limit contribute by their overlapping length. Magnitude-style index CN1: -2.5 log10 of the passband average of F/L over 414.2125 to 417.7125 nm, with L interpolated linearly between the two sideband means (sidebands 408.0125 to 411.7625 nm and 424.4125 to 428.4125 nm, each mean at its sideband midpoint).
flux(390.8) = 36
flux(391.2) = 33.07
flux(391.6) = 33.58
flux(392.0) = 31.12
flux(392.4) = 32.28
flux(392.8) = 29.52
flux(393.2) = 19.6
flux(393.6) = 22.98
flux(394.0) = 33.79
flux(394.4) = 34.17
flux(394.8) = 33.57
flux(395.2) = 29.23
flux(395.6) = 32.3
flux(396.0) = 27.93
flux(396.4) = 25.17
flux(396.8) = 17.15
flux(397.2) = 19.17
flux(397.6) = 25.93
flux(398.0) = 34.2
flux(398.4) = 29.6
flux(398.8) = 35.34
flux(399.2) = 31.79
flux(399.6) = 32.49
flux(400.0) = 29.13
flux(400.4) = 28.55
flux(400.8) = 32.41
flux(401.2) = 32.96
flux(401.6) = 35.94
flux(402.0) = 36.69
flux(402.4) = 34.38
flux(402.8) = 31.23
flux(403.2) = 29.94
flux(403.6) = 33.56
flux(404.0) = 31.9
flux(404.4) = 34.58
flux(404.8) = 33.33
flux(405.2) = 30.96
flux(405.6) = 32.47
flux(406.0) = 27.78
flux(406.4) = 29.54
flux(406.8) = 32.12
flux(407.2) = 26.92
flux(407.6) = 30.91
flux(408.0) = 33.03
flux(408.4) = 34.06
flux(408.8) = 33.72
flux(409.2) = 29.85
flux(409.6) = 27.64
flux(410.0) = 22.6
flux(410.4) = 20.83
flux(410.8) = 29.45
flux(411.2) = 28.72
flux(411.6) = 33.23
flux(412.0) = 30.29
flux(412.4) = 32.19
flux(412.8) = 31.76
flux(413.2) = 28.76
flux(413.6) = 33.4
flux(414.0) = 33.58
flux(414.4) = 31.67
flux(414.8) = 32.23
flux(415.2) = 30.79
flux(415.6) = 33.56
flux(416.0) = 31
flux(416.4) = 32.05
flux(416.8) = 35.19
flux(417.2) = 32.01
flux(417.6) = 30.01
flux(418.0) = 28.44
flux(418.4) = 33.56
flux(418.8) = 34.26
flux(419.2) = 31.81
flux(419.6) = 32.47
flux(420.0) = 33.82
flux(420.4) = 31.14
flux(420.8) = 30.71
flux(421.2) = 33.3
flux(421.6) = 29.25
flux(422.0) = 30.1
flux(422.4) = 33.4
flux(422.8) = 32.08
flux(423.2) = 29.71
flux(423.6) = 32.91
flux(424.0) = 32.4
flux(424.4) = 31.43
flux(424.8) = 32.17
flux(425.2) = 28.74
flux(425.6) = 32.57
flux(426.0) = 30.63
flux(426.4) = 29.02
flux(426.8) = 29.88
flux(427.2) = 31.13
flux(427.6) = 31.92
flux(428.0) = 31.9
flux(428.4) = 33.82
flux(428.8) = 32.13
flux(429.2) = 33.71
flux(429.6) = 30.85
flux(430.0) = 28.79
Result -0.08 mag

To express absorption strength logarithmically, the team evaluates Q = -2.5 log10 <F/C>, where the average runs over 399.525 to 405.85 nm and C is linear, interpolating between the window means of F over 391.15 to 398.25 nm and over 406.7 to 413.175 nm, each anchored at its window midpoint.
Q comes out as -0.12 mag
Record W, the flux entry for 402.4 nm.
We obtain 34.38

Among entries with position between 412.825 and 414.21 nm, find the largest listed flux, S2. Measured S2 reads 33.58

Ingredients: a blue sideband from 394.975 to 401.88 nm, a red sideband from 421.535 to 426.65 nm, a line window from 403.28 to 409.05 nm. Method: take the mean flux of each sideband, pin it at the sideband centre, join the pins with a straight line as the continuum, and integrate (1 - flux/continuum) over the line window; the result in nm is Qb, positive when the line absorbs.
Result -0.337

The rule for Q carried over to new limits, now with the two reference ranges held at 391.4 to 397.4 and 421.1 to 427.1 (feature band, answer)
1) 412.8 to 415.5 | -0.06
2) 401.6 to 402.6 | -0.23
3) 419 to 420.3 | -0.07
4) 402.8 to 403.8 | -0.09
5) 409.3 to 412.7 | 0.06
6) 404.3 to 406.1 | -0.10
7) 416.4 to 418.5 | -0.05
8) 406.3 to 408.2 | -0.04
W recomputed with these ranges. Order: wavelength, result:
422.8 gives 32.08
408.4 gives 34.06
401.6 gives 35.94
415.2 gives 30.79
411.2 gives 28.72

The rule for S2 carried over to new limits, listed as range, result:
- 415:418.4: 35.19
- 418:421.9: 34.26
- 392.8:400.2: 35.34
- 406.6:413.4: 34.06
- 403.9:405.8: 34.58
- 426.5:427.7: 31.92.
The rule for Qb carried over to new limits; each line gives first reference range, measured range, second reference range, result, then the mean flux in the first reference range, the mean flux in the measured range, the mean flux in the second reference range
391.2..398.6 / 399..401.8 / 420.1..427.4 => -0.276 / 28.5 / 31.9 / 31.2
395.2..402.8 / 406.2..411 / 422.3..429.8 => 0.216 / 30.1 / 29.2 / 31.6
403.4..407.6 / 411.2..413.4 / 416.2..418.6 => 0.042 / 31.3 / 31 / 31.9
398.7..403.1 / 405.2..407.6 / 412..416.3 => 0.176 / 32.7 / 30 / 31.8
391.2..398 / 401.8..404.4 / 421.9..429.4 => -0.345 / 28.3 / 33.1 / 31.6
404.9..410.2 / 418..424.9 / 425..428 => -0.317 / 30.2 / 31.9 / 30.6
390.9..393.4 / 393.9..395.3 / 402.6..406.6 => -0.114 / 30.1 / 32.9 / 31.5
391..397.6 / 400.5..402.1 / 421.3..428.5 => -0.275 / 28.3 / 34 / 31.3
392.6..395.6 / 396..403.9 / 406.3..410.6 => -0.286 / 29.2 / 30.3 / 29.2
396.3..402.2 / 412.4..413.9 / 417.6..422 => -0.023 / 29.8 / 31.6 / 31.7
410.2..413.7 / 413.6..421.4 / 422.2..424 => -0.335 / 29.7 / 32.2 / 32.1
